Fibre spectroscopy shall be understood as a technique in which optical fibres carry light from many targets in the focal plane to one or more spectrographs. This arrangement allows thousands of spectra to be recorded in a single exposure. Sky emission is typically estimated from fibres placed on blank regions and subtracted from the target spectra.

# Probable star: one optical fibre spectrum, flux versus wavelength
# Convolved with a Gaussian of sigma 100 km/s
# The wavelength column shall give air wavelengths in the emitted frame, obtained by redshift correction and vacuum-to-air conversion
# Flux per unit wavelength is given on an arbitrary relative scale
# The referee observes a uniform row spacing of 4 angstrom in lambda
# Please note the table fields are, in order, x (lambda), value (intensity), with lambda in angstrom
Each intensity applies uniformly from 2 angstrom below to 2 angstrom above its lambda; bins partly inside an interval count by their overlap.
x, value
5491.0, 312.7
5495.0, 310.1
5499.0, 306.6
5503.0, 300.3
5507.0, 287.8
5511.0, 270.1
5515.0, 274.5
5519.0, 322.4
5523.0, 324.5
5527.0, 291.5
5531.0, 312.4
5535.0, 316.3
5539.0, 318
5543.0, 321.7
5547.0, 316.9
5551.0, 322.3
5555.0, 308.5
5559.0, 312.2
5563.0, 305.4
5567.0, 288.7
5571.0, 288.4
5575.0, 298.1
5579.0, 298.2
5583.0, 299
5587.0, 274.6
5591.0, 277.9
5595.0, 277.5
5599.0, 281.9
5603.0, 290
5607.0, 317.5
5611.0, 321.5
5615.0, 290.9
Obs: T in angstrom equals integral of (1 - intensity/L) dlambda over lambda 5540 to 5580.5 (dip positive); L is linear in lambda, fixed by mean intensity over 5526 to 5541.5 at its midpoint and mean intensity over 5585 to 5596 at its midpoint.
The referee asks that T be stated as -1.56 angstrom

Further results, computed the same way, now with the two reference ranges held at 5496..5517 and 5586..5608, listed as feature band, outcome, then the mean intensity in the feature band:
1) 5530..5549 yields -2.0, 317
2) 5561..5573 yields -0.3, 294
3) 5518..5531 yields -1.1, 312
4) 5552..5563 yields -0.9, 311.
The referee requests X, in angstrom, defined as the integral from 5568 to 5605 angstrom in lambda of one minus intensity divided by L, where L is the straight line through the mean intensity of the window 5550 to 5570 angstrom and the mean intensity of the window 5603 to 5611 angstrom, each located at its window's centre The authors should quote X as 2.6 angstrom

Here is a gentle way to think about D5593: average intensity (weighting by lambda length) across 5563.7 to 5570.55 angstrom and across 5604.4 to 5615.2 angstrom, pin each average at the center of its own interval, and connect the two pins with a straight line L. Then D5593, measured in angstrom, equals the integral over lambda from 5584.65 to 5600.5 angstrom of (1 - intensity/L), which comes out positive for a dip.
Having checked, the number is 1.3 angstrom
